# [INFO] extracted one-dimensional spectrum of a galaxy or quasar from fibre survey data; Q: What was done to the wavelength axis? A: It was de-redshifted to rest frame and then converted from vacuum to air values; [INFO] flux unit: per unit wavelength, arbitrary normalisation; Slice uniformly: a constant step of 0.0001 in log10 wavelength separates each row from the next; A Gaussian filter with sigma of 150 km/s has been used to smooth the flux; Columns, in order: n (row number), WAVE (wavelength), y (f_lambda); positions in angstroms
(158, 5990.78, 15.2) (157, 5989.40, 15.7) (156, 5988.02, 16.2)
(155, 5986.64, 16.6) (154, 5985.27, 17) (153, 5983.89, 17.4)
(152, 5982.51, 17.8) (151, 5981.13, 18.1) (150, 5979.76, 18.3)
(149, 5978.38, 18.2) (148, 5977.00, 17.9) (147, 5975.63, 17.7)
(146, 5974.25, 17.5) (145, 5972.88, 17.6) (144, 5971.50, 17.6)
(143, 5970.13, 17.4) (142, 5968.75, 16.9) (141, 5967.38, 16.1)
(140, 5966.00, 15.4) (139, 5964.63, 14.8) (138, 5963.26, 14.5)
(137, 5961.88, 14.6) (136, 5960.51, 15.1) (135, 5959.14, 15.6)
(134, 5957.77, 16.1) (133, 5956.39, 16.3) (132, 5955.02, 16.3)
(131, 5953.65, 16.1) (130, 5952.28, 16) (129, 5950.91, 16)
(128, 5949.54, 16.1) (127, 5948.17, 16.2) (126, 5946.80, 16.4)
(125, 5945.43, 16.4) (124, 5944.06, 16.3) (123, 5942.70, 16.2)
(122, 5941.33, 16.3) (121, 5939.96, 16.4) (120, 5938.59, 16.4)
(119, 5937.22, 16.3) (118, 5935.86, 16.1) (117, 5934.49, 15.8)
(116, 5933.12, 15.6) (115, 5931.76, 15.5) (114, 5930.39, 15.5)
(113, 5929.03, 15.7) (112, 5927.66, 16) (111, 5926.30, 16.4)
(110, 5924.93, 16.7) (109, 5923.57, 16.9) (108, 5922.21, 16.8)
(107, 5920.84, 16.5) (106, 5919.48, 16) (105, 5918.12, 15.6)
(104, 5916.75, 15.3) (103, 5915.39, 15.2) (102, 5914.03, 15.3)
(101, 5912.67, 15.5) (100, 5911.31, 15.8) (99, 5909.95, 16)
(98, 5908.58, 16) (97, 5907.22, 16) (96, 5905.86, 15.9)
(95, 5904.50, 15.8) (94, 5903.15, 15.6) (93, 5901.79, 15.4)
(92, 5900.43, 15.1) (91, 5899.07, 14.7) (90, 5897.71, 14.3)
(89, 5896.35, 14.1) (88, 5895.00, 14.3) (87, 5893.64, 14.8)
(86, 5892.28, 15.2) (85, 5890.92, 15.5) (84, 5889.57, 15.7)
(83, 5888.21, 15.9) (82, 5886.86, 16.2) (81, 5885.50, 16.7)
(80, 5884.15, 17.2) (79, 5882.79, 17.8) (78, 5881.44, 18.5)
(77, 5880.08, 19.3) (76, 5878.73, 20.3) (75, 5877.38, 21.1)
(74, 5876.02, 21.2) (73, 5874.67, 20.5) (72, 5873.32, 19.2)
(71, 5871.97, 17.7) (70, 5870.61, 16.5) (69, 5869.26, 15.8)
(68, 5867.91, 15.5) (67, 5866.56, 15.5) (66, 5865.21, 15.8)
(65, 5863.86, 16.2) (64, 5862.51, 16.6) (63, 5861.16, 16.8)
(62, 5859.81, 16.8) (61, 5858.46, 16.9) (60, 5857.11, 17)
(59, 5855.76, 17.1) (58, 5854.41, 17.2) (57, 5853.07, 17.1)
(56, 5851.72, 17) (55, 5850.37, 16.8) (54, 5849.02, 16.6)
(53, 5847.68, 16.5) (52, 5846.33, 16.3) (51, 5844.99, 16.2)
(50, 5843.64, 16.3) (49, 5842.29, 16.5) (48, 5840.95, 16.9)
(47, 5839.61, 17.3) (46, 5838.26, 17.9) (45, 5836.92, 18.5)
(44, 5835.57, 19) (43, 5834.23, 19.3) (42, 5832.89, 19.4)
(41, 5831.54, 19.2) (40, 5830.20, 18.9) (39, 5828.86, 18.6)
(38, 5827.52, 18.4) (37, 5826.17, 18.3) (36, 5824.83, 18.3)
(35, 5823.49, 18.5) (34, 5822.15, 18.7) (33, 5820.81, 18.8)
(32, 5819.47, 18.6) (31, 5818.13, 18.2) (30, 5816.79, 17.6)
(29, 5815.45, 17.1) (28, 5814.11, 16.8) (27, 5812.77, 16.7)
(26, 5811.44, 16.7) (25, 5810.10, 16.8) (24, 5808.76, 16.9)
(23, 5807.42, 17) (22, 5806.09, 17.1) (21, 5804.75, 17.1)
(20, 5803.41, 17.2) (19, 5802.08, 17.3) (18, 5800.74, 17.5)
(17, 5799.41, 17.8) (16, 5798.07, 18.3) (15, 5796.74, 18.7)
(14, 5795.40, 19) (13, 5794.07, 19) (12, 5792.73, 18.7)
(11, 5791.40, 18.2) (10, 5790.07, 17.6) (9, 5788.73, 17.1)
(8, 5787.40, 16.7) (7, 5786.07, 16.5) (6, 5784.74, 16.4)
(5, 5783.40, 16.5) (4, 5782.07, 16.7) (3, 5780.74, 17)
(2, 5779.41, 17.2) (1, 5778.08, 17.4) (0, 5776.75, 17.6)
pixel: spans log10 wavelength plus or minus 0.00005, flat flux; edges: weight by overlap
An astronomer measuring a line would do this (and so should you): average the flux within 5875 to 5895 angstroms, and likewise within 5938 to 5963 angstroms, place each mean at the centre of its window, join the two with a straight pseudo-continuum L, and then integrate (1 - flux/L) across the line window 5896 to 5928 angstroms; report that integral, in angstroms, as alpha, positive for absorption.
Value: 2.2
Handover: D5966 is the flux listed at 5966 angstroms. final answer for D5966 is 15.4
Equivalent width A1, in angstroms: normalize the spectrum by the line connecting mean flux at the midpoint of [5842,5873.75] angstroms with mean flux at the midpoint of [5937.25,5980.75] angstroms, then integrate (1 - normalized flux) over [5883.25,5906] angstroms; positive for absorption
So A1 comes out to 1.53 angstroms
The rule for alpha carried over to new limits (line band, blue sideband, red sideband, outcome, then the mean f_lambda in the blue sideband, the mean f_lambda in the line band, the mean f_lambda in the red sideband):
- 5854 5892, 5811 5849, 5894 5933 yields -1.5 angstroms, 17.8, 17.4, 15.6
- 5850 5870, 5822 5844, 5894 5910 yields 0.6 angstroms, 18.3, 16.5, 15.2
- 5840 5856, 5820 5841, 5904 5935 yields 1.2 angstroms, 18.5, 16.7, 15.9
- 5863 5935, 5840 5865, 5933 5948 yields 0.4 angstroms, 16.7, 16.4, 16.2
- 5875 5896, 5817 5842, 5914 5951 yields -0.2 angstroms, 18.4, 17.3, 16.1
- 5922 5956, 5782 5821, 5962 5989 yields 1.8 angstroms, 17.5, 16.2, 16.9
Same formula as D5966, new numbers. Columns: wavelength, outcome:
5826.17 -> 18.3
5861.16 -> 16.8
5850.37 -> 16.8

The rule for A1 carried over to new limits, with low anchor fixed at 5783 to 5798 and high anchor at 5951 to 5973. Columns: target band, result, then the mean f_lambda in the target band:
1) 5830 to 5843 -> -0.8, 18.3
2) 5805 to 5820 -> 0.2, 17.2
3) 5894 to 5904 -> 1.1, 14.8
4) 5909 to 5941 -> 0.7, 16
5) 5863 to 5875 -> 0.0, 16.9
